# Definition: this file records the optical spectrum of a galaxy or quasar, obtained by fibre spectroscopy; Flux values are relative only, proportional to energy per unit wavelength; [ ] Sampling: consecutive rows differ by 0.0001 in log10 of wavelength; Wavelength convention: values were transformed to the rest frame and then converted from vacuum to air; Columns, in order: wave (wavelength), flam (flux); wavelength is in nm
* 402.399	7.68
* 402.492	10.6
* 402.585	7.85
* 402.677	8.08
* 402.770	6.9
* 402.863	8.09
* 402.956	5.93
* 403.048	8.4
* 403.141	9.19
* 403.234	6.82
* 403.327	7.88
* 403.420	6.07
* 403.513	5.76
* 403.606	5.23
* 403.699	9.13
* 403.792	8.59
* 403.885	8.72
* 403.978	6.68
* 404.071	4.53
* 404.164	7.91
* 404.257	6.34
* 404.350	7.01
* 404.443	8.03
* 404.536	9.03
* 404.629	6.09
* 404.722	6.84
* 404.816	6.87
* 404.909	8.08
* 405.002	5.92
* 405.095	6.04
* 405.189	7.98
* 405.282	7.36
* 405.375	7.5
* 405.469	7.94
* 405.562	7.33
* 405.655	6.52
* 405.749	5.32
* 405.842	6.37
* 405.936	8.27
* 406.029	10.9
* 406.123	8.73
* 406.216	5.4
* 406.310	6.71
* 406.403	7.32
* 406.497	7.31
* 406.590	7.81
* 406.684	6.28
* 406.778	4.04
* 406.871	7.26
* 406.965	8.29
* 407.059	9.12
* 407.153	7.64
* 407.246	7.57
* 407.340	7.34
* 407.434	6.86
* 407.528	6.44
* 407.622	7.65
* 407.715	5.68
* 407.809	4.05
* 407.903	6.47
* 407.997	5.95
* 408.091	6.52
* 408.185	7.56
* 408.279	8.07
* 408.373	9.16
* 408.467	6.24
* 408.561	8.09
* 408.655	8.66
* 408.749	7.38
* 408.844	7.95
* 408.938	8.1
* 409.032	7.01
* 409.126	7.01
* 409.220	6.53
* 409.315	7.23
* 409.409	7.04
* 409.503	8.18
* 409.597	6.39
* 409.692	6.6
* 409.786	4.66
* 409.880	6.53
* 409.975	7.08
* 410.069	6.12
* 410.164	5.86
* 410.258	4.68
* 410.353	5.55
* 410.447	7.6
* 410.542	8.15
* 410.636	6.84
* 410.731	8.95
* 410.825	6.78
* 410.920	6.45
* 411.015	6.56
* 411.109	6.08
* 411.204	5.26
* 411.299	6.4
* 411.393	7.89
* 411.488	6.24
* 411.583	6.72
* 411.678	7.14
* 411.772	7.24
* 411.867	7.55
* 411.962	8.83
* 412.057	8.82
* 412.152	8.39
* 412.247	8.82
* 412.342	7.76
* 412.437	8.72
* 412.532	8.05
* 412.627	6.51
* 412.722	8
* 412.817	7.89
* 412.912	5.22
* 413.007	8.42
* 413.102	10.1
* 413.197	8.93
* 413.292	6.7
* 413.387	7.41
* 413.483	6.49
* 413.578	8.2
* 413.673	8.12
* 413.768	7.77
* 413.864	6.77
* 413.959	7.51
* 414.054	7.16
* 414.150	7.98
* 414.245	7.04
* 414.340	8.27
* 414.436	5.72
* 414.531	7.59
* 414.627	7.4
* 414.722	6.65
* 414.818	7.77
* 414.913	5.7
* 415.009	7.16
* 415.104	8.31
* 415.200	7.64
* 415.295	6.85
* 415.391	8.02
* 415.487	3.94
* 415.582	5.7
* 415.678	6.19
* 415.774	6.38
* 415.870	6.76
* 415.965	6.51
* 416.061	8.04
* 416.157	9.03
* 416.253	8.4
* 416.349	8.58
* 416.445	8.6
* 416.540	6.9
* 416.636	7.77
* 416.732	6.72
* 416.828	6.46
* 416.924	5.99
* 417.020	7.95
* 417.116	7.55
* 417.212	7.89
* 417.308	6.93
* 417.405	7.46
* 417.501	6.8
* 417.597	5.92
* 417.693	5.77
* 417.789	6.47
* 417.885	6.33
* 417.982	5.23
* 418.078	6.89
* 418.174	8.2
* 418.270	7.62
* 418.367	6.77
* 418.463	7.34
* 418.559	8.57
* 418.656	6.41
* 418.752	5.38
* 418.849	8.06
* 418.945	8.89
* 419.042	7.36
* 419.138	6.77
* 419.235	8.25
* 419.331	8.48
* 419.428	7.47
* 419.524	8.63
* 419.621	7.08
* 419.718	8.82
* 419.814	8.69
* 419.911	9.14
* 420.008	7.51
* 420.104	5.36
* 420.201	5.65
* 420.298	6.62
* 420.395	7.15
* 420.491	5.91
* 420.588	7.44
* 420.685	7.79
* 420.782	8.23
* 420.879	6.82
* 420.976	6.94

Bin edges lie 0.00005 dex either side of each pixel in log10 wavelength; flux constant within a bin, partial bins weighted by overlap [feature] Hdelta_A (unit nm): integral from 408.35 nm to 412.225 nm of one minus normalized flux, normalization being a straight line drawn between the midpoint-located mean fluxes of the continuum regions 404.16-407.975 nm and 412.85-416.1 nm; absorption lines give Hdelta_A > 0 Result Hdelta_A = 0.04 nm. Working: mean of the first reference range 7.1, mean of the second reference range 7.19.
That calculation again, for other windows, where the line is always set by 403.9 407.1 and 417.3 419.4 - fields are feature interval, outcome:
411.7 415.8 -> -0.184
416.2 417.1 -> -0.050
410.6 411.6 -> 0.055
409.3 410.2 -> 0.074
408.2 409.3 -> -0.076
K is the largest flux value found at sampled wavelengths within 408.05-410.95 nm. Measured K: 9.16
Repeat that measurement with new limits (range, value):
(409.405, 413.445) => 10.1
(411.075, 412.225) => 8.83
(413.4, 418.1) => 9.03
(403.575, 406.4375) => 10.9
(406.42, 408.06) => 9.12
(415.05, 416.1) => 8.31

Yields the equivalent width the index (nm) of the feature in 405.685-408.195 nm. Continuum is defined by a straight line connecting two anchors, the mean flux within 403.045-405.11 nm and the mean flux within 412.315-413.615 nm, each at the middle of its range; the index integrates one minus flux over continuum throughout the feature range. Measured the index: 0.13 nm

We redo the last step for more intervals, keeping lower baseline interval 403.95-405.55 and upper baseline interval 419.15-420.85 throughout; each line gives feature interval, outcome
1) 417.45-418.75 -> 0.125 nm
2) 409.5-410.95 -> 0.126 nm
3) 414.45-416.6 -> 0.064 nm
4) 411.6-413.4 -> -0.150 nm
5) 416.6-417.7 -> 0.069 nm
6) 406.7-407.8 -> 0.030 nm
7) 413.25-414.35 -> -0.013 nm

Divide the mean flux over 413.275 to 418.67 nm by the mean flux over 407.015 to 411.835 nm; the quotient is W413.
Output 1.03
